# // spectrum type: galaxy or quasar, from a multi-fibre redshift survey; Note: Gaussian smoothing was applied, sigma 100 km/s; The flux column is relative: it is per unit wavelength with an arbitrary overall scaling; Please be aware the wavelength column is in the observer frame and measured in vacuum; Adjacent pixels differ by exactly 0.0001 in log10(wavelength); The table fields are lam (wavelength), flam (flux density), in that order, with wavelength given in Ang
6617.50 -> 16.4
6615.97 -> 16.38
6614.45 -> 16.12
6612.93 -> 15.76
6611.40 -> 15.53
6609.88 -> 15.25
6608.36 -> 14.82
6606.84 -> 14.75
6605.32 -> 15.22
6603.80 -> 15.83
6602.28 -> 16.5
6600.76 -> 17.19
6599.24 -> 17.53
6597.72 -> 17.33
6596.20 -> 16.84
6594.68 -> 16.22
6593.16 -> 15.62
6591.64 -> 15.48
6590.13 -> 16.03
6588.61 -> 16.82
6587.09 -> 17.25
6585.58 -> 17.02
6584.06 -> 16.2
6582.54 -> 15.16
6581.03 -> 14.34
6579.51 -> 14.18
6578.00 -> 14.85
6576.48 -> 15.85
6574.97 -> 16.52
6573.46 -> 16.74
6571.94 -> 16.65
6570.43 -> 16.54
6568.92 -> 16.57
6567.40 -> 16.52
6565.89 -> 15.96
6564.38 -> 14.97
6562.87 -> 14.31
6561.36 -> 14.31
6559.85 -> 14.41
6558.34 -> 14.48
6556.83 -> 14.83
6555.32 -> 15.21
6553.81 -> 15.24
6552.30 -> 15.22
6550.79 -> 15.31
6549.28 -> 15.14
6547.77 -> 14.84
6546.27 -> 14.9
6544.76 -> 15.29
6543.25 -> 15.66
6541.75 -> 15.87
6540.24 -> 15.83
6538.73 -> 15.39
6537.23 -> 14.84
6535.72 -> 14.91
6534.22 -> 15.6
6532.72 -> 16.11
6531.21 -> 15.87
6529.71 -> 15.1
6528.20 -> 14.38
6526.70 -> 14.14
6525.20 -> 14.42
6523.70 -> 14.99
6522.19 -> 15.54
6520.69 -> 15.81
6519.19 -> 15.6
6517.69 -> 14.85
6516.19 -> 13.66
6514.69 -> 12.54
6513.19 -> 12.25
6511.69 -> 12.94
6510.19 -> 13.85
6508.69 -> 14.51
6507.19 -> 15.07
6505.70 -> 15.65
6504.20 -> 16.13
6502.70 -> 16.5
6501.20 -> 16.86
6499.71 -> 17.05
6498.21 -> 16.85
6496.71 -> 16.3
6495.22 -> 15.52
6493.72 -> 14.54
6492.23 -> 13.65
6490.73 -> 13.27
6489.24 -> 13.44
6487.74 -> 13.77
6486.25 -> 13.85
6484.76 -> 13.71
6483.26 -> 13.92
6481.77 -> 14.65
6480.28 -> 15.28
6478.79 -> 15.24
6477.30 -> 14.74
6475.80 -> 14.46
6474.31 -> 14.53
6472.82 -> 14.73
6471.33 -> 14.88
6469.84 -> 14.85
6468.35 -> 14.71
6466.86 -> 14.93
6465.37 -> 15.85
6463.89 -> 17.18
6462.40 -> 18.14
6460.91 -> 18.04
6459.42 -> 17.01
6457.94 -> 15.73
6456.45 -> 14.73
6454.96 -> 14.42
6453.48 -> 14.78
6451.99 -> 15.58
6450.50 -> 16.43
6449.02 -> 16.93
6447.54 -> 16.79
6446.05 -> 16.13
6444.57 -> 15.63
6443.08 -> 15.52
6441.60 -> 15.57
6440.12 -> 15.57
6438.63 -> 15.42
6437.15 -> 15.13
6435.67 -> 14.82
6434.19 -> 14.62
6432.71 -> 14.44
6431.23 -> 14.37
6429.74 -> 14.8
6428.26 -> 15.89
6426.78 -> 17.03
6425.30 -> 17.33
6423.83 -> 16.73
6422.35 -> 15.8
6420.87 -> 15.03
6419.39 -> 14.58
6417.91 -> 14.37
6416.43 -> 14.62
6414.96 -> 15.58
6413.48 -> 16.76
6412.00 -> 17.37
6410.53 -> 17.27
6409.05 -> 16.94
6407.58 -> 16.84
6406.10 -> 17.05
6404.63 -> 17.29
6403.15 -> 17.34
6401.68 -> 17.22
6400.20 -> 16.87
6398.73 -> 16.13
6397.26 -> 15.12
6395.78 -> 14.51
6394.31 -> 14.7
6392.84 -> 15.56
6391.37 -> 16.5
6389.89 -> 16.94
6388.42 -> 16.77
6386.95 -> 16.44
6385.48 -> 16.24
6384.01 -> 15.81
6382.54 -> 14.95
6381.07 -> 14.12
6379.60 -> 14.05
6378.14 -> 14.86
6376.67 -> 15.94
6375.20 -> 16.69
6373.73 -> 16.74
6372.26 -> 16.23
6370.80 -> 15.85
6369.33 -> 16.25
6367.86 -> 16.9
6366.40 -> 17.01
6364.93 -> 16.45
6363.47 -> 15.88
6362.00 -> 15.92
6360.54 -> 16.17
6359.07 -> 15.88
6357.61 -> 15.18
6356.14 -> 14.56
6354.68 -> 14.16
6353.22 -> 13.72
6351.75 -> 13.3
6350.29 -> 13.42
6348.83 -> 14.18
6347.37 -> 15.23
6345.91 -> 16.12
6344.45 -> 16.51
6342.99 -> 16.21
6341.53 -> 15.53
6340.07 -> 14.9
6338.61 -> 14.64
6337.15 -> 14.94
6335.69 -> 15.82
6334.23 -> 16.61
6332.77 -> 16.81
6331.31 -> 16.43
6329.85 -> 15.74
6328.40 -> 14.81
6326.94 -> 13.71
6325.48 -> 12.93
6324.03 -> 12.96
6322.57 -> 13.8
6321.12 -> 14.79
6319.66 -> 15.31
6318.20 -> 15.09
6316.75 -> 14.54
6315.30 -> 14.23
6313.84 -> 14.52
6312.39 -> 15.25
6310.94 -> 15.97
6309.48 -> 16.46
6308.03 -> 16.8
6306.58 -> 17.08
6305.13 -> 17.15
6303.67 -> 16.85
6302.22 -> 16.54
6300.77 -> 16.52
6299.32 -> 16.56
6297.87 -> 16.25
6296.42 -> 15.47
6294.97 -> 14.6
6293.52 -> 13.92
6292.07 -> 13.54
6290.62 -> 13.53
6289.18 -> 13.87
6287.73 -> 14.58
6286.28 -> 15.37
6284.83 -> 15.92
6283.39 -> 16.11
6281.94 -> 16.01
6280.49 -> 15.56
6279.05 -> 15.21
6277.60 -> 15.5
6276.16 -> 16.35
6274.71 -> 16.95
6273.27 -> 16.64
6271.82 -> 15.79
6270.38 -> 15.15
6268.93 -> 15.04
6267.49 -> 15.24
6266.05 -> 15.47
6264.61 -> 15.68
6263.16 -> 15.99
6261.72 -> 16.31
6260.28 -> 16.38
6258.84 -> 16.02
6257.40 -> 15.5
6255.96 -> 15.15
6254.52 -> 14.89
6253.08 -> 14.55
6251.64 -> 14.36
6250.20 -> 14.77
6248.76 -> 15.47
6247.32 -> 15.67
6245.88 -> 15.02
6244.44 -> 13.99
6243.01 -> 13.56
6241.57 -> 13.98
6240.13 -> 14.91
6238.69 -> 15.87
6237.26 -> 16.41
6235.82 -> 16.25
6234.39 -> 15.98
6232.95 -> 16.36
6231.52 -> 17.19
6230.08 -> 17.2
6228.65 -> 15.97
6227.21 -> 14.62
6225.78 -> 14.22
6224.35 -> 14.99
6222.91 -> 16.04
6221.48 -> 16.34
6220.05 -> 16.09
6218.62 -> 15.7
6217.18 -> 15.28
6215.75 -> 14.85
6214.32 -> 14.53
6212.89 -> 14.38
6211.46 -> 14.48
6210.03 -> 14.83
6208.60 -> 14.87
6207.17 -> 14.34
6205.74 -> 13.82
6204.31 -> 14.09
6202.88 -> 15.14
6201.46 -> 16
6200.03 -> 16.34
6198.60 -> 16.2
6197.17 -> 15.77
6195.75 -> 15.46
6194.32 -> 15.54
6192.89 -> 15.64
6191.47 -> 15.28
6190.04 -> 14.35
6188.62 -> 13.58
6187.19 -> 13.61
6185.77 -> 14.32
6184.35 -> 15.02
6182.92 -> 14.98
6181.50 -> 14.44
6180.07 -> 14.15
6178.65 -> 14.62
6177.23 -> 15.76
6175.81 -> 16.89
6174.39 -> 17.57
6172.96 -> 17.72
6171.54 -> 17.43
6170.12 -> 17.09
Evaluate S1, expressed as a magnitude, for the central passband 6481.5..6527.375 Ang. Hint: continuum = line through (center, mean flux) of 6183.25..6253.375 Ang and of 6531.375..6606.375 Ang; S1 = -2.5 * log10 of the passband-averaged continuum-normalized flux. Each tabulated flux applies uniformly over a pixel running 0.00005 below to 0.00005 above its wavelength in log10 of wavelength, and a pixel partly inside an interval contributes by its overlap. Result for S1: 0.06 mag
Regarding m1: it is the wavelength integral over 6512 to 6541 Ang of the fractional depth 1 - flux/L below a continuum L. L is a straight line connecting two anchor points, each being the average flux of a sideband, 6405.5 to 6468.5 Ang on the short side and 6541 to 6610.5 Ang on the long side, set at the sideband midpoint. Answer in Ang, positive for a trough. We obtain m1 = 1.8 Ang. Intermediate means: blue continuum 15.9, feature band 14.8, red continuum 15.7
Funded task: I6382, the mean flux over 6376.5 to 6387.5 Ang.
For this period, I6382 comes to 15.3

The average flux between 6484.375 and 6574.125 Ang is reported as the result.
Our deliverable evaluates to 15.1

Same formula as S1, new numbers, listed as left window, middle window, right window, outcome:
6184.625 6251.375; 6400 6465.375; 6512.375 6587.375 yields -0.056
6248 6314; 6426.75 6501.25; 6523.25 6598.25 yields 0.017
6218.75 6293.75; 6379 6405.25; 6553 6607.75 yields -0.023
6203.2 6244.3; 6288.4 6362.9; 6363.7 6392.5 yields 0.039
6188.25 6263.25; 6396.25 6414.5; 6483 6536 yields -0.123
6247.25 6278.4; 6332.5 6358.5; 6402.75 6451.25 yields 0.048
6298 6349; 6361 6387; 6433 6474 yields -0.023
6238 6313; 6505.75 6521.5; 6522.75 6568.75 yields 0.074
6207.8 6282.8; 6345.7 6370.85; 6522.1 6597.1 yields 0.011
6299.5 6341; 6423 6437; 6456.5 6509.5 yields -0.015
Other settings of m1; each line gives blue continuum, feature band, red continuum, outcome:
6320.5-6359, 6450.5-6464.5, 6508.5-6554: -1.2 Ang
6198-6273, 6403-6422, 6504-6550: -1.4 Ang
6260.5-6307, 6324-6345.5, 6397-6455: 0.6 Ang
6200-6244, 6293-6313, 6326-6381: -0.9 Ang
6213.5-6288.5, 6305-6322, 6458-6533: -0.1 Ang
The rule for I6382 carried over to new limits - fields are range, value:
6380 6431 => 16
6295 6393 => 15.5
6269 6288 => 15.8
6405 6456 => 15.8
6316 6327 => 14.2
